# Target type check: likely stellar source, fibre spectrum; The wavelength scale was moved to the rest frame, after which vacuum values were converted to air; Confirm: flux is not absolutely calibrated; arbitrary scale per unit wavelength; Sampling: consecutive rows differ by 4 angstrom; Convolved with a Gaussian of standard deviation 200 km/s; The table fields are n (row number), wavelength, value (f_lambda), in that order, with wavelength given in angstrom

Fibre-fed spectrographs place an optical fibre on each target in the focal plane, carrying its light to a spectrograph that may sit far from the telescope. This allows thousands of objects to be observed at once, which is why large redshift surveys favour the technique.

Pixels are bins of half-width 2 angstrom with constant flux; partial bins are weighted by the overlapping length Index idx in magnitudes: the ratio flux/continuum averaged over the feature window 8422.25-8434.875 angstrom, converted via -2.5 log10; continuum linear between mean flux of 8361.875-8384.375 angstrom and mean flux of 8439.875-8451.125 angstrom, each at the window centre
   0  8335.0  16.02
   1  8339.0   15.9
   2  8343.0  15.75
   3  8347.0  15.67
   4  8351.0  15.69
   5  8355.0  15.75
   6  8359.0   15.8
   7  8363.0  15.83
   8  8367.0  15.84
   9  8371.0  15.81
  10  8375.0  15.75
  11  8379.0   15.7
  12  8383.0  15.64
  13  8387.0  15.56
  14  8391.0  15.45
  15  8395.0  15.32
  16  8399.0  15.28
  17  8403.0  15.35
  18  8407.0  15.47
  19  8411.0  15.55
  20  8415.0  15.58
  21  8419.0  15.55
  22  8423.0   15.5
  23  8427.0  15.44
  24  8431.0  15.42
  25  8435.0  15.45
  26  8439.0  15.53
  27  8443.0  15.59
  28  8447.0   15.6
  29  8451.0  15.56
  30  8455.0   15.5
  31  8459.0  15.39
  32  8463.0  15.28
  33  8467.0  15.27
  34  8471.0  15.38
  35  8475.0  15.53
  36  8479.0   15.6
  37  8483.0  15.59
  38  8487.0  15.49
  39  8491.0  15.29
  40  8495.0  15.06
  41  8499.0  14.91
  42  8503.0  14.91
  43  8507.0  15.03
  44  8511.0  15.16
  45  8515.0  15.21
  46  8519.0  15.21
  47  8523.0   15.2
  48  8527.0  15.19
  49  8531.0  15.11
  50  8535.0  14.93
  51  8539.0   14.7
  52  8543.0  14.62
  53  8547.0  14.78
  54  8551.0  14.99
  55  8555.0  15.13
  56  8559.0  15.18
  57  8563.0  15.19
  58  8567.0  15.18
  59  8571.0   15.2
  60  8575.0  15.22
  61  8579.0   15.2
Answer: 0.01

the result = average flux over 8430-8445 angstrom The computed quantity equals 15.5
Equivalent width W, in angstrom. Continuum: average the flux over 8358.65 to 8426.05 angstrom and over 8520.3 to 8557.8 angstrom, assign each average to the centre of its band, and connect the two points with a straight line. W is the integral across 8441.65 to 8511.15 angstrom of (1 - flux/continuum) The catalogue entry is -0.5 angstrom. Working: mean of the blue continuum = 15.6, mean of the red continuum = 15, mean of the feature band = 15.3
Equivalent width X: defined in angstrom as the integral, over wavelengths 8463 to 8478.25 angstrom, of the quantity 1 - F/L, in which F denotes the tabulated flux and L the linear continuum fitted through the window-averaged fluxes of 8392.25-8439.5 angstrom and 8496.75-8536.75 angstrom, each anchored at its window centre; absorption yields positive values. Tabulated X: -0.1 angstrom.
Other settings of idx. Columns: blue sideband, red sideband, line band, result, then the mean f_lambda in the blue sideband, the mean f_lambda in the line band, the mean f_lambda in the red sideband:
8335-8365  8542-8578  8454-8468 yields 0.004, 15.8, 15.4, 15.1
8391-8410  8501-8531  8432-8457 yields -0.018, 15.4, 15.5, 15.1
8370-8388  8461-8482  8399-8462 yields 0.004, 15.7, 15.5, 15.4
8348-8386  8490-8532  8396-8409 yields 0.016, 15.7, 15.4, 15.1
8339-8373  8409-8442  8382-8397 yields 0.011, 15.8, 15.5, 15.5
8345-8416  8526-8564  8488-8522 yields 0.001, 15.6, 15.1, 15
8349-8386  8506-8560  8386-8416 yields 0.012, 15.8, 15.4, 15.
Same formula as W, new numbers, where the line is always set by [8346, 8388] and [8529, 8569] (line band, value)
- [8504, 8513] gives 0.04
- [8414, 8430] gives 0.00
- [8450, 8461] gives -0.08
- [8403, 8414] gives 0.05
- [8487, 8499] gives 0.02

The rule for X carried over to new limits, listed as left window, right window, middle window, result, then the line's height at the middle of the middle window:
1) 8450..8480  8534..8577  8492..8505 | 0.25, 15.3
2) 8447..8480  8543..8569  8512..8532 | 0.00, 15.2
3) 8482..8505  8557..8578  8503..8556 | 0.63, 15.2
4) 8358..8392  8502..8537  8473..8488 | -0.28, 15.3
